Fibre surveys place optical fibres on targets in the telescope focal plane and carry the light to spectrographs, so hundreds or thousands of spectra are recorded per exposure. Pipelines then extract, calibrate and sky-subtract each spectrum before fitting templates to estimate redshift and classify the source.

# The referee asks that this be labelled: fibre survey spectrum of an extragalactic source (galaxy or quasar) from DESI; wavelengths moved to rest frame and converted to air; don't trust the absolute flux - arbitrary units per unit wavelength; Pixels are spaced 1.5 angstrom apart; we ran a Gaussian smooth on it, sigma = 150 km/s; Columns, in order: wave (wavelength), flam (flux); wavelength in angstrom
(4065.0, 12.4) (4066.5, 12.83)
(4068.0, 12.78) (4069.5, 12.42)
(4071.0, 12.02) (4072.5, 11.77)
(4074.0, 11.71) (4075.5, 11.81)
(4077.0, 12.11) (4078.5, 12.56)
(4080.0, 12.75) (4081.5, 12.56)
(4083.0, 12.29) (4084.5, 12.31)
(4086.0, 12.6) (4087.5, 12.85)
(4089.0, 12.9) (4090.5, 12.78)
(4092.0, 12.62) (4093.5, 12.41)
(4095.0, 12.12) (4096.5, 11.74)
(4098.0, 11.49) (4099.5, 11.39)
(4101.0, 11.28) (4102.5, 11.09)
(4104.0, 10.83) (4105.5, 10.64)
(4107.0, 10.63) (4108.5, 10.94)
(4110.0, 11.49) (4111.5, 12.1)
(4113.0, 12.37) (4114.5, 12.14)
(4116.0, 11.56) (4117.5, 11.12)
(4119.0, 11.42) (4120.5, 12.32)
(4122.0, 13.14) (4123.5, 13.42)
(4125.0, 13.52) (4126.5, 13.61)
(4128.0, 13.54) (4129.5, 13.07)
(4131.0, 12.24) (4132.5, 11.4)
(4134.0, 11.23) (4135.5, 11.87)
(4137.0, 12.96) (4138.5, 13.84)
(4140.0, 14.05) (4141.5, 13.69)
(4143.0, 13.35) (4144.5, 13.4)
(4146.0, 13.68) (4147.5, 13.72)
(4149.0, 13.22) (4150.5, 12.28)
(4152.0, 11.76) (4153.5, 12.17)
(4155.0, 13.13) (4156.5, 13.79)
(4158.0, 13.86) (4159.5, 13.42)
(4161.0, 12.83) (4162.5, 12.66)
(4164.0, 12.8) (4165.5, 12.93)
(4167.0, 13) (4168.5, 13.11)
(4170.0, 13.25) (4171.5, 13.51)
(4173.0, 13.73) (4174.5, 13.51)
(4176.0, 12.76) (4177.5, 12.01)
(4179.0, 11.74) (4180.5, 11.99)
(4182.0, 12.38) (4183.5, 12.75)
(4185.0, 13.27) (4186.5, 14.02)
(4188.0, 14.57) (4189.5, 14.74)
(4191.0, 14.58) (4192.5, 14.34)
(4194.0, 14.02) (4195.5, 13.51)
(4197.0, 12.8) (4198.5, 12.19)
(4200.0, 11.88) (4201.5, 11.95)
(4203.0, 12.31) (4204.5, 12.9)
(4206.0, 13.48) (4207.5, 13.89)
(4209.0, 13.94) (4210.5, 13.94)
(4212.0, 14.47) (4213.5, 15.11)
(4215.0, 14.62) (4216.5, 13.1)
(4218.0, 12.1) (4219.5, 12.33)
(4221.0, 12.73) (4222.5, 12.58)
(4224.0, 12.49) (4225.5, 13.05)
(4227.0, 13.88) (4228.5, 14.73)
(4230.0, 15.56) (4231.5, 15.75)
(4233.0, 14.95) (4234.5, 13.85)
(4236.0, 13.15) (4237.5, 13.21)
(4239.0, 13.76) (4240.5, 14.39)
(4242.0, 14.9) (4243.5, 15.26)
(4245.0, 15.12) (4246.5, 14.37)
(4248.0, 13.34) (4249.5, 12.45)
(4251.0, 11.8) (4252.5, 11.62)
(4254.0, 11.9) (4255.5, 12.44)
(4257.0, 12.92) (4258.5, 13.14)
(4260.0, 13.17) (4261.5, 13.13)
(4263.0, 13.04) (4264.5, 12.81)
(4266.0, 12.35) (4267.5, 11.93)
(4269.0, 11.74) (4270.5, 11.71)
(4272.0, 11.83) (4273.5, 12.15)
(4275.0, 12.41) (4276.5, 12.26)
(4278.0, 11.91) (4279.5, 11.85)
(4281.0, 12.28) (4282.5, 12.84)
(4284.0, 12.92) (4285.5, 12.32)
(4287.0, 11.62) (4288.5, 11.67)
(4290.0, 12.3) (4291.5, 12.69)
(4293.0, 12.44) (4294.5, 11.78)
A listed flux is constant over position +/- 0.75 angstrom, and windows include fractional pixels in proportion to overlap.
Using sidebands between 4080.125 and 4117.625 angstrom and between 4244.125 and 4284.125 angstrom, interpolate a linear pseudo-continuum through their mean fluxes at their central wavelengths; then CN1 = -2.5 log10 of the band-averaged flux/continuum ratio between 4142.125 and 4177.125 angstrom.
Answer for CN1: -0.08 mag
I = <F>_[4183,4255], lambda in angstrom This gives 13.6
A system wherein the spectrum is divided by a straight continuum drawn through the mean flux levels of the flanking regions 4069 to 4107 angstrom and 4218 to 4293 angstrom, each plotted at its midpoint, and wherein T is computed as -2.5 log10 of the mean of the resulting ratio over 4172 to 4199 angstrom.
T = -0.060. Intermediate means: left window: 12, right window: 13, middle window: 13.3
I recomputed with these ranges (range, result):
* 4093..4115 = 11.5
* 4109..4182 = 12.8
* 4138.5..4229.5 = 13.2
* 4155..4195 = 13.3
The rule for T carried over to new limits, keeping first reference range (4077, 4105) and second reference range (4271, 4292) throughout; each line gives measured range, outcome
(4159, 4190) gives -0.08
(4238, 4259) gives -0.10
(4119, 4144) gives -0.07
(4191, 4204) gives -0.07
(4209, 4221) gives -0.12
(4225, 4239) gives -0.17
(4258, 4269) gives -0.05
